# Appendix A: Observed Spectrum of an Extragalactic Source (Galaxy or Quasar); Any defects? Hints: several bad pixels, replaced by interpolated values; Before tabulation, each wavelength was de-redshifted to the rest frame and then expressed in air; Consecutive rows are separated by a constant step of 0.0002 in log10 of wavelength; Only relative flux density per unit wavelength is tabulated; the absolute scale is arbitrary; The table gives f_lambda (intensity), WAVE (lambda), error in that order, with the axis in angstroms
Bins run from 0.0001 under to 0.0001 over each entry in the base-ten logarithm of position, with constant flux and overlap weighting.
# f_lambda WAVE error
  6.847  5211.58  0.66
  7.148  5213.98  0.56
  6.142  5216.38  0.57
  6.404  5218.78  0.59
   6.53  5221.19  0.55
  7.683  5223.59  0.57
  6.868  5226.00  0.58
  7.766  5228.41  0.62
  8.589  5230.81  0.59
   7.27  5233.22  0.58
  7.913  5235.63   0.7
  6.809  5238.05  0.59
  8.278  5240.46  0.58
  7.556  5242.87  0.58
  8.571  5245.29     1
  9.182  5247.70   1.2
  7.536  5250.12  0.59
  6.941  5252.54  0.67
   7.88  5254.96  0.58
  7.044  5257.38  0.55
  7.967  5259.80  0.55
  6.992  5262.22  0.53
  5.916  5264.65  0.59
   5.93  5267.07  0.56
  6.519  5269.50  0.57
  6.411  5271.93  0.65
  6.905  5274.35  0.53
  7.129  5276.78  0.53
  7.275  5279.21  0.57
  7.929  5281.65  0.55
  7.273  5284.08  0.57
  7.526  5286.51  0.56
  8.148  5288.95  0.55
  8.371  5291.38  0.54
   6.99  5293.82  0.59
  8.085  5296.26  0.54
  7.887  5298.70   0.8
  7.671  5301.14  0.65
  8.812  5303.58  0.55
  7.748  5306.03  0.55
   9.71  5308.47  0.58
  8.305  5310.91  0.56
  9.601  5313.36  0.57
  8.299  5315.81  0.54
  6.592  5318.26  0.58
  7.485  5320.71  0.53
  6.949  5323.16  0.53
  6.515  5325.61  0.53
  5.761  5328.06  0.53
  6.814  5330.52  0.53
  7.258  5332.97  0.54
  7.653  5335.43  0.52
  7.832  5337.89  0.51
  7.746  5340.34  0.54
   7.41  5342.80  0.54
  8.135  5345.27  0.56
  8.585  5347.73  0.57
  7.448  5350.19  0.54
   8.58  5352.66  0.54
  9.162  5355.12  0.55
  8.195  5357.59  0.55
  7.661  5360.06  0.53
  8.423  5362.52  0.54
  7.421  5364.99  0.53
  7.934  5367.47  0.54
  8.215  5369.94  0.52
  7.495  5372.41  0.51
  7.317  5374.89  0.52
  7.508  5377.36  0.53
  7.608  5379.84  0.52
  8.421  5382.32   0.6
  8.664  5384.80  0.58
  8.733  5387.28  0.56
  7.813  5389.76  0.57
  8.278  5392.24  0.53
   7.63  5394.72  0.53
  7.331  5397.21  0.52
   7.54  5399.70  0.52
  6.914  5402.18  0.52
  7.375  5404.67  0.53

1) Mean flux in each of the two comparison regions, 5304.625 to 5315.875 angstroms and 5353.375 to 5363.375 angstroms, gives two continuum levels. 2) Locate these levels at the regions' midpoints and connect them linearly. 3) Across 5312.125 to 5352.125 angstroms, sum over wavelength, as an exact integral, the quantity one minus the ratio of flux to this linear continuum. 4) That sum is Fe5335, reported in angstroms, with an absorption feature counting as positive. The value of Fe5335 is 5.0 angstroms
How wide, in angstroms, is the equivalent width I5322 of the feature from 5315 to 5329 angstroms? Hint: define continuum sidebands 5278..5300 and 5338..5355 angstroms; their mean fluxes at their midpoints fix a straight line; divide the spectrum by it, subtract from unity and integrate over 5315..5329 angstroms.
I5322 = 1.8 angstroms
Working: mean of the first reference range 7.72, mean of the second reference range 8.05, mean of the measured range 6.92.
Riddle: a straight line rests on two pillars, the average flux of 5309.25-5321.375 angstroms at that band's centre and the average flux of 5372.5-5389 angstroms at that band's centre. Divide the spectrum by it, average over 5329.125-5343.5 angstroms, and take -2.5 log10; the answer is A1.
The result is 0.09 mag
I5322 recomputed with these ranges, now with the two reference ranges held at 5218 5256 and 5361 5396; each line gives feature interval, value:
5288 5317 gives -2.0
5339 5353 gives -0.1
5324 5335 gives 1.6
